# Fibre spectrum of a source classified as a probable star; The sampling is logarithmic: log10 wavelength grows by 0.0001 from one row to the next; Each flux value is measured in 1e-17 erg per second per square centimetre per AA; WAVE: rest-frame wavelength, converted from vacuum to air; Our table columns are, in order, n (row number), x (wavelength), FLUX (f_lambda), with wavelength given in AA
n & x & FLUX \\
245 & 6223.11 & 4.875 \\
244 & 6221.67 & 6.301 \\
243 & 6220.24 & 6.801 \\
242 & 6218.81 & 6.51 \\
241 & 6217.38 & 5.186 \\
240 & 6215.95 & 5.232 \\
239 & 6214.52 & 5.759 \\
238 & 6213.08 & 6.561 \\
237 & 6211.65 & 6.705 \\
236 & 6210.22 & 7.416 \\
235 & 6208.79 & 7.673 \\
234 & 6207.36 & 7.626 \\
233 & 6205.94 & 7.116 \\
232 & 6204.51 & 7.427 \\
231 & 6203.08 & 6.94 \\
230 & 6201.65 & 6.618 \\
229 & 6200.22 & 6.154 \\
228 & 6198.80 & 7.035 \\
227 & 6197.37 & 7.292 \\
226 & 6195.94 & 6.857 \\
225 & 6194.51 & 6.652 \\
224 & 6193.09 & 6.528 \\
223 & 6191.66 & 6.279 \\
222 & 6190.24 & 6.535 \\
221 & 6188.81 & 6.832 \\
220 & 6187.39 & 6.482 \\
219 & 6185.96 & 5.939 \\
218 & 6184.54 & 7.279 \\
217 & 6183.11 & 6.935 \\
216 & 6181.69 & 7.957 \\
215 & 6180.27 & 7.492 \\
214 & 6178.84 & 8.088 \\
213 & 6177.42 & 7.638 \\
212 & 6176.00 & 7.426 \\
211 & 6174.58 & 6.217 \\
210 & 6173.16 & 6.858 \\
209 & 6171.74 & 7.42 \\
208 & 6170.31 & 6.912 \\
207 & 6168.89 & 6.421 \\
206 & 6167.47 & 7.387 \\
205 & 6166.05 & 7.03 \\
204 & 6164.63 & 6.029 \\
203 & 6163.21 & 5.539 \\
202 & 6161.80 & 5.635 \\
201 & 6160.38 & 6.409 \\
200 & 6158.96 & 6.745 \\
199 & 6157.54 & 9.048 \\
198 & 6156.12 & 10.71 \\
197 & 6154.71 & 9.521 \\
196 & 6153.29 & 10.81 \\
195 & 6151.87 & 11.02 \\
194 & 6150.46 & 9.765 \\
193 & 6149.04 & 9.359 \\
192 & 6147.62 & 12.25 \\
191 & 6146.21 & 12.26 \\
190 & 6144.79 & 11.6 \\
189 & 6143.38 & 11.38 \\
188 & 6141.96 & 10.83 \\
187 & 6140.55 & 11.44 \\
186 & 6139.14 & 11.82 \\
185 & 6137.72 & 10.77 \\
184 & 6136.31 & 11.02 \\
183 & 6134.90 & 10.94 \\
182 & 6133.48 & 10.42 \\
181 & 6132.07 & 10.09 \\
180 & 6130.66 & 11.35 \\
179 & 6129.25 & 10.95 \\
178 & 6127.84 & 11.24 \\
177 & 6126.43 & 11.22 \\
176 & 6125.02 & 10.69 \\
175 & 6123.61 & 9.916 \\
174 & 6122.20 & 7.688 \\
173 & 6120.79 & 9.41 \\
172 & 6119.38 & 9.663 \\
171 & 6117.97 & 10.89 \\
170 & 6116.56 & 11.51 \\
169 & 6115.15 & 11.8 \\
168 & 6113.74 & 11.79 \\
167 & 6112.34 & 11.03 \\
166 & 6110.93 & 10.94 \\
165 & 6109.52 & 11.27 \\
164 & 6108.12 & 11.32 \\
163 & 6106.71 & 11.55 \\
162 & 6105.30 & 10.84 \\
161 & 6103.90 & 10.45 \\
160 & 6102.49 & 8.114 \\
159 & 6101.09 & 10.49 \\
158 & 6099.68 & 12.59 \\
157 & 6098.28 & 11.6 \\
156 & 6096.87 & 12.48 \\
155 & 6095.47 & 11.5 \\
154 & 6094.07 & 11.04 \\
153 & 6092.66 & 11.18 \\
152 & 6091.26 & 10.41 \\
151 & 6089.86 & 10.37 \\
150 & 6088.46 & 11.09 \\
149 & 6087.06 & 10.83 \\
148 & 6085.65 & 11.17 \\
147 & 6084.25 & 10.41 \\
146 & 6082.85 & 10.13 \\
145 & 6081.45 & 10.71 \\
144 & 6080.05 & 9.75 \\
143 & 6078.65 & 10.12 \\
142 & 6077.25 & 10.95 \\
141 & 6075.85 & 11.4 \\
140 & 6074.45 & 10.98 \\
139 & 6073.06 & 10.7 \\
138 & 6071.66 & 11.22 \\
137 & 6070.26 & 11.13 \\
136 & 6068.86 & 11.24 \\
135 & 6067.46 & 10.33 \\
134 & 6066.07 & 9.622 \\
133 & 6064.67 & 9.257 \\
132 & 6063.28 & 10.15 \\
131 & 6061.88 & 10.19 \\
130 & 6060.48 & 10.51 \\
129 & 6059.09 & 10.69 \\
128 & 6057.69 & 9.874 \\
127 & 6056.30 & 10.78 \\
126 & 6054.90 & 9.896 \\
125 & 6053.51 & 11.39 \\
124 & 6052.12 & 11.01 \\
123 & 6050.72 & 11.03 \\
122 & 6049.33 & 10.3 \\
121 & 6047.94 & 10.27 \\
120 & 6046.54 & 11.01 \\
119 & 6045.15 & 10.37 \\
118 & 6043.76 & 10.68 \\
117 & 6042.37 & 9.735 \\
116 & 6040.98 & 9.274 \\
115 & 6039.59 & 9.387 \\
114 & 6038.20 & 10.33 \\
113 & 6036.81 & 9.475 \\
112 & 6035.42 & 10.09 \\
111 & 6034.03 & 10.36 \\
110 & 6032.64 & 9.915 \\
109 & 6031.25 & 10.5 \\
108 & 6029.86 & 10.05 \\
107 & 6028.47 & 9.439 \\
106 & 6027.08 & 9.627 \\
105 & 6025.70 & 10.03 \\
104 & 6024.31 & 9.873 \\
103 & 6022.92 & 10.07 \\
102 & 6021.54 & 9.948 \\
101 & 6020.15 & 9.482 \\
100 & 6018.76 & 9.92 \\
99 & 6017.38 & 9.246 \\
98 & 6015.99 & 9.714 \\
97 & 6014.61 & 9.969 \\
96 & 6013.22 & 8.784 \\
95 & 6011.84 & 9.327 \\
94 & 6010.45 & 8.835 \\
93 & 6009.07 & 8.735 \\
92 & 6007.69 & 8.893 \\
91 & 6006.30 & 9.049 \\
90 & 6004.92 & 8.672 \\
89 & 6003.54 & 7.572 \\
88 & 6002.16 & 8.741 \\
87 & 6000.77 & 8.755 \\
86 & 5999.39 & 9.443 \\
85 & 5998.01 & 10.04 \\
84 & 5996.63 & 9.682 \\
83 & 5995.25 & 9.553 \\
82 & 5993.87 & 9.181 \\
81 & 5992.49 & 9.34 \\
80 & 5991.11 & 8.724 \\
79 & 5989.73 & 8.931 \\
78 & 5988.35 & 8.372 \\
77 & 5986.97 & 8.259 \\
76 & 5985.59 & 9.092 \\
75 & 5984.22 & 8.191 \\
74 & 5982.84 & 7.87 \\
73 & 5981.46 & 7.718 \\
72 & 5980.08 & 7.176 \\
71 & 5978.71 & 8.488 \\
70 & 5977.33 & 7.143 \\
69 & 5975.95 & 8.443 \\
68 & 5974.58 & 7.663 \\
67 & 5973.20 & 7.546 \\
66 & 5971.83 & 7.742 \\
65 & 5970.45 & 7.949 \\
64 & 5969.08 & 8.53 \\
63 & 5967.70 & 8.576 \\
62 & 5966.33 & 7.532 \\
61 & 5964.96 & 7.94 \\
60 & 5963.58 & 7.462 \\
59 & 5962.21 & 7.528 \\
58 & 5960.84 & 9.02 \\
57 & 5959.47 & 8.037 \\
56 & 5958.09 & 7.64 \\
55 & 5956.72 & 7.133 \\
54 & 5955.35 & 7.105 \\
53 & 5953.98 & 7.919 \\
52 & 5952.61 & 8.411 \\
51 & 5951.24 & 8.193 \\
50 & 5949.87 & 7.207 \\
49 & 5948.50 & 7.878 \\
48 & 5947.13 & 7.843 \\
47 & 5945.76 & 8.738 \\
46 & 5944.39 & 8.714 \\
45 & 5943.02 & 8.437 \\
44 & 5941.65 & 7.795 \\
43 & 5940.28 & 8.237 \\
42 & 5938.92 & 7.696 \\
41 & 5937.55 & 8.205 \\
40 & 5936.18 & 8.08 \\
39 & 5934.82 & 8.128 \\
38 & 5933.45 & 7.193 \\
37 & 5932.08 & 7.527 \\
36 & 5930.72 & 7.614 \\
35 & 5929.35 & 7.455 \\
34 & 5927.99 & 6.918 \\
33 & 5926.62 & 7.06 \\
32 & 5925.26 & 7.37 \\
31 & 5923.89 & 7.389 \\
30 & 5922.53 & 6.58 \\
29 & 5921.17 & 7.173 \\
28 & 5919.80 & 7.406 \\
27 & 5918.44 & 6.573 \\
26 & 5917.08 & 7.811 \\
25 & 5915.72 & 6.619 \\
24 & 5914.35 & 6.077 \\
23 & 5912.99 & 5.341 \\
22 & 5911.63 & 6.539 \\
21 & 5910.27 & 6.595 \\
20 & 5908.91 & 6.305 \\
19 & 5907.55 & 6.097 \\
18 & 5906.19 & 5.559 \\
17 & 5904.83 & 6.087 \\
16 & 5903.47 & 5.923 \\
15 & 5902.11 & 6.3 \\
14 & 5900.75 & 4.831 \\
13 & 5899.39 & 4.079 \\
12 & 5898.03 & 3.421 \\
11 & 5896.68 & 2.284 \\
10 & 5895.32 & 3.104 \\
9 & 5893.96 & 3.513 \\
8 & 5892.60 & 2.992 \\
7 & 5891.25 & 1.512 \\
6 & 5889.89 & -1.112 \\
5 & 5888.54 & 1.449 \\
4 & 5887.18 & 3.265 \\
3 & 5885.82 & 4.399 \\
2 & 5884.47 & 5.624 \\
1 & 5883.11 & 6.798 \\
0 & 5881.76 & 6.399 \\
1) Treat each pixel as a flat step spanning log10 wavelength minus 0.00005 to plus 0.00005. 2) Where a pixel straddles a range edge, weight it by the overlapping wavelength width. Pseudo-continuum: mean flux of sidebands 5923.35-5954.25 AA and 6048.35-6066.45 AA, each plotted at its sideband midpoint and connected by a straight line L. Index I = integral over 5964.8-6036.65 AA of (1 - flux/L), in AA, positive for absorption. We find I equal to 1.7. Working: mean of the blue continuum 7.83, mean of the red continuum 10.4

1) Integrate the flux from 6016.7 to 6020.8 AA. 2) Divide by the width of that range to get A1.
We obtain 9.56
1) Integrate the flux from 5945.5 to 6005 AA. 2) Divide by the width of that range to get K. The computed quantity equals 8.24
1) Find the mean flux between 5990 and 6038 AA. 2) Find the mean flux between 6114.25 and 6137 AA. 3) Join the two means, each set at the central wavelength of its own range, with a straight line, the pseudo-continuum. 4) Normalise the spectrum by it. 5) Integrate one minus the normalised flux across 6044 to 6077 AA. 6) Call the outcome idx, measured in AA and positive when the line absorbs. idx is -2.3 AA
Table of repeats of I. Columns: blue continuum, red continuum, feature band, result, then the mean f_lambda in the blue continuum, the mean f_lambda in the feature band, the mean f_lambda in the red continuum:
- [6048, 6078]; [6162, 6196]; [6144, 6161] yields -5.0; 10.6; 9.98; 6.85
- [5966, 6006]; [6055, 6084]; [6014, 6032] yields -0.9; 8.46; 9.84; 10.5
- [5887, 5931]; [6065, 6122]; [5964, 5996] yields -3.5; 5.34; 8.26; 10.8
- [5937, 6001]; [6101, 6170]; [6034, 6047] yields -1.5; 8.23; 10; 9.98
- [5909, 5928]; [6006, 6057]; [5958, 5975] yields 0.4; 6.8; 7.95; 9.92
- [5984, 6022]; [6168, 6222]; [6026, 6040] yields -1.9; 9.09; 9.93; 6.82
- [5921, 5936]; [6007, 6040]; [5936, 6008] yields 1.1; 7.34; 8.26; 9.67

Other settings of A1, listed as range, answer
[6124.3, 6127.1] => 10.9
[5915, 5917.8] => 7.19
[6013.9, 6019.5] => 9.7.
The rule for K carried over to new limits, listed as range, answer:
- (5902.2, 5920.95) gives 6.4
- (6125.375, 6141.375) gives 11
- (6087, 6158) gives 10.8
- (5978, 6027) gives 9.03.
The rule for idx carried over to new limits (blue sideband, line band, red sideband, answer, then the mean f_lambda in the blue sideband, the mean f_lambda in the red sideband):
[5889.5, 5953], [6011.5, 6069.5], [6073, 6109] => -3.4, 6.41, 10.9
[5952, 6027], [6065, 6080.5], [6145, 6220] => -4.9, 8.62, 7.43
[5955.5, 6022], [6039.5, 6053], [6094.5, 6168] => -1.6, 8.56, 10.2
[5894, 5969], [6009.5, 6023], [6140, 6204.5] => -4.0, 7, 7.93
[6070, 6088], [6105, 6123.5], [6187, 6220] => -2.2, 10.7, 6.67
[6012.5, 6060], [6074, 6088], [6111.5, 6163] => -0.6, 10.1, 10.3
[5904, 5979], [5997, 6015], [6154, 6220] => -4.0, 7.49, 6.96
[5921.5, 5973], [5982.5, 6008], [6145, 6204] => -3.6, 7.8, 7.65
